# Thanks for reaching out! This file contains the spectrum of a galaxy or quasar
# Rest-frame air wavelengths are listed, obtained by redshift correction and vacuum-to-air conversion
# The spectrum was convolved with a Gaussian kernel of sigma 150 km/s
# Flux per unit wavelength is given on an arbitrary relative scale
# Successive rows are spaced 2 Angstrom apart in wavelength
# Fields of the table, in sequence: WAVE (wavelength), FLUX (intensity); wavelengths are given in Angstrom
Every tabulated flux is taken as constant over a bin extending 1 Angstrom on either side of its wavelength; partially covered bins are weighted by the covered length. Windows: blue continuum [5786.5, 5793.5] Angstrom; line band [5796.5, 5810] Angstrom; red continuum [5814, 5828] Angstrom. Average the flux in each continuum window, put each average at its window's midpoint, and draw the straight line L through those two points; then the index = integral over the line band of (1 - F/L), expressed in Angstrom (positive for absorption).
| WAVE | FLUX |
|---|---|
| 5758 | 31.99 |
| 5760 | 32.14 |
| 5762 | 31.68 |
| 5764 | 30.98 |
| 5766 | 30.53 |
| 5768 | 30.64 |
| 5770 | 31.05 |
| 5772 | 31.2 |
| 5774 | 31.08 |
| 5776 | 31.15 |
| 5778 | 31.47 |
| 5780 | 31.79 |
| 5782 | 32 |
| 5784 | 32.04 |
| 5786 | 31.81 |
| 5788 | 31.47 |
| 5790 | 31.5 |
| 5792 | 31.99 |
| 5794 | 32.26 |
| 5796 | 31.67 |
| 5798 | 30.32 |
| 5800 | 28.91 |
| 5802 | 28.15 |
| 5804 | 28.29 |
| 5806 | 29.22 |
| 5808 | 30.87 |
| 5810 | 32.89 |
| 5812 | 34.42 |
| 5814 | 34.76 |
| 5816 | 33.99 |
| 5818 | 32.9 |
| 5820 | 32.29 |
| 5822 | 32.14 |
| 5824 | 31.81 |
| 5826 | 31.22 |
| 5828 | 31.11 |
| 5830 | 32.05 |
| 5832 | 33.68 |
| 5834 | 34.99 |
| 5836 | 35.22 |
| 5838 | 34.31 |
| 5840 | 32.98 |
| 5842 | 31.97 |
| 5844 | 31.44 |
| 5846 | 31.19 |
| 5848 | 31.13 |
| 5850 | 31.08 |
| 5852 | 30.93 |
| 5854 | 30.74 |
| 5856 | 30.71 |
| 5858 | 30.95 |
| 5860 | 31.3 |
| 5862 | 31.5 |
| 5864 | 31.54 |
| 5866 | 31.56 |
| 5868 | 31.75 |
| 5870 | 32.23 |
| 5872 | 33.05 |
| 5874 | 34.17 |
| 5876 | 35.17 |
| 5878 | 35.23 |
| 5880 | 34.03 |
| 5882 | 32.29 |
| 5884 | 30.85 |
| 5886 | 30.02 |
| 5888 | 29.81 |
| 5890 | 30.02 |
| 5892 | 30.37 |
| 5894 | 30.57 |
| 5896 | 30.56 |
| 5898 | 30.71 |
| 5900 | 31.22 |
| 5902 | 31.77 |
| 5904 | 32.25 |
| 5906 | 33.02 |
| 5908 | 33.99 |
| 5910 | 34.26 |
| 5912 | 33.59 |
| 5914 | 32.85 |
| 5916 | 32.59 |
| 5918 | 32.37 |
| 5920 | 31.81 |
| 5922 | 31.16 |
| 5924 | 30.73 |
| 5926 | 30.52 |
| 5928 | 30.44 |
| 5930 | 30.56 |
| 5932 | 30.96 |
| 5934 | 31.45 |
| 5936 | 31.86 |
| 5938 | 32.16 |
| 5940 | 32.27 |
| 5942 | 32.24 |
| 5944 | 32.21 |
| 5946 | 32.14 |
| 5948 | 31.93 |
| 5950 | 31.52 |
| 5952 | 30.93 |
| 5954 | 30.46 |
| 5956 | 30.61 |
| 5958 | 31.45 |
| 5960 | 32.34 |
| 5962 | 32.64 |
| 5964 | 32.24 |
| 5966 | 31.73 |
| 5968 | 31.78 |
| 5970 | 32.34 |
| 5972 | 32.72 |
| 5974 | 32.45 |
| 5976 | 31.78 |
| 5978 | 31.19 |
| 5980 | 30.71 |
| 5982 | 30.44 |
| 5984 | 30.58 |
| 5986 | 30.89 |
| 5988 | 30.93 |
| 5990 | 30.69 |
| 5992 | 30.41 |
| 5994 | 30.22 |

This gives 1.0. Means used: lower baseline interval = 31.7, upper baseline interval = 32.5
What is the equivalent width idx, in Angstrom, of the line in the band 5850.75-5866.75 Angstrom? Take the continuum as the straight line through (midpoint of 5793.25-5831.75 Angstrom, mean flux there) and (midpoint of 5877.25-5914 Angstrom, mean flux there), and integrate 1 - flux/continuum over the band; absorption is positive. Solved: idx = 0.3 Angstrom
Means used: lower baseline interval 31.6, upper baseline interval 31.9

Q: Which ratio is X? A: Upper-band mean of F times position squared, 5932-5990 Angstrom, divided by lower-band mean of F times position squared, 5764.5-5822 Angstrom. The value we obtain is 1.1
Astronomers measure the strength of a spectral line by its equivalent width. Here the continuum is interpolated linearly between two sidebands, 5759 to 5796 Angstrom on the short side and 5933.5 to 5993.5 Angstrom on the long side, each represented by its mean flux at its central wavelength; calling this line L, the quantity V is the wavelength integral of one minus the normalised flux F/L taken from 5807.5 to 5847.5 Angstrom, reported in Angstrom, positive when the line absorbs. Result -1.7 Angstrom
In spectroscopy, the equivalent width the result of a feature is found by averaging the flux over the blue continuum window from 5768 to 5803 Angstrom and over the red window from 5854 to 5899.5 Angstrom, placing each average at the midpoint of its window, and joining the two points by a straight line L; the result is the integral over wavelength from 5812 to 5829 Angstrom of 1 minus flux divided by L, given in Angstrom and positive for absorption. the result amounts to -0.7 Angstrom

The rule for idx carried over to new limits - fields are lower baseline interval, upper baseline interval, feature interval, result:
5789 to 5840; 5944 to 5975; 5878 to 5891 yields 0.2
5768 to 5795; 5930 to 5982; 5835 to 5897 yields -0.5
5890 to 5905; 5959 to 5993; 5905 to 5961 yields -1.2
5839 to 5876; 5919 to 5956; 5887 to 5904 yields 0.5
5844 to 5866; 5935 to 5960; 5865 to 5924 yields -1.5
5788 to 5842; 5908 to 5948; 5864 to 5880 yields -0.6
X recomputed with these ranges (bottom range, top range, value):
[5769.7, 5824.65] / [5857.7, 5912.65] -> 1.05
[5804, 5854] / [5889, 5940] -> 1.01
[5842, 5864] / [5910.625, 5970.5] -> 1.05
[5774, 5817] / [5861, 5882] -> 1.08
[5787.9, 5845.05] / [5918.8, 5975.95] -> 1.03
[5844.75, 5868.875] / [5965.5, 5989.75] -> 1.05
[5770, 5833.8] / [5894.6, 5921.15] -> 1.06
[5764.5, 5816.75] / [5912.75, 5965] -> 1.06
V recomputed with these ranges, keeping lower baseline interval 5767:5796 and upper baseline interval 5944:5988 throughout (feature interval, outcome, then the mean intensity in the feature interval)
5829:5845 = -0.9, 33.3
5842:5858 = 0.2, 31.1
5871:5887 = -0.8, 33.1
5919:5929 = 0.2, 30.9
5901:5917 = -0.8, 33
